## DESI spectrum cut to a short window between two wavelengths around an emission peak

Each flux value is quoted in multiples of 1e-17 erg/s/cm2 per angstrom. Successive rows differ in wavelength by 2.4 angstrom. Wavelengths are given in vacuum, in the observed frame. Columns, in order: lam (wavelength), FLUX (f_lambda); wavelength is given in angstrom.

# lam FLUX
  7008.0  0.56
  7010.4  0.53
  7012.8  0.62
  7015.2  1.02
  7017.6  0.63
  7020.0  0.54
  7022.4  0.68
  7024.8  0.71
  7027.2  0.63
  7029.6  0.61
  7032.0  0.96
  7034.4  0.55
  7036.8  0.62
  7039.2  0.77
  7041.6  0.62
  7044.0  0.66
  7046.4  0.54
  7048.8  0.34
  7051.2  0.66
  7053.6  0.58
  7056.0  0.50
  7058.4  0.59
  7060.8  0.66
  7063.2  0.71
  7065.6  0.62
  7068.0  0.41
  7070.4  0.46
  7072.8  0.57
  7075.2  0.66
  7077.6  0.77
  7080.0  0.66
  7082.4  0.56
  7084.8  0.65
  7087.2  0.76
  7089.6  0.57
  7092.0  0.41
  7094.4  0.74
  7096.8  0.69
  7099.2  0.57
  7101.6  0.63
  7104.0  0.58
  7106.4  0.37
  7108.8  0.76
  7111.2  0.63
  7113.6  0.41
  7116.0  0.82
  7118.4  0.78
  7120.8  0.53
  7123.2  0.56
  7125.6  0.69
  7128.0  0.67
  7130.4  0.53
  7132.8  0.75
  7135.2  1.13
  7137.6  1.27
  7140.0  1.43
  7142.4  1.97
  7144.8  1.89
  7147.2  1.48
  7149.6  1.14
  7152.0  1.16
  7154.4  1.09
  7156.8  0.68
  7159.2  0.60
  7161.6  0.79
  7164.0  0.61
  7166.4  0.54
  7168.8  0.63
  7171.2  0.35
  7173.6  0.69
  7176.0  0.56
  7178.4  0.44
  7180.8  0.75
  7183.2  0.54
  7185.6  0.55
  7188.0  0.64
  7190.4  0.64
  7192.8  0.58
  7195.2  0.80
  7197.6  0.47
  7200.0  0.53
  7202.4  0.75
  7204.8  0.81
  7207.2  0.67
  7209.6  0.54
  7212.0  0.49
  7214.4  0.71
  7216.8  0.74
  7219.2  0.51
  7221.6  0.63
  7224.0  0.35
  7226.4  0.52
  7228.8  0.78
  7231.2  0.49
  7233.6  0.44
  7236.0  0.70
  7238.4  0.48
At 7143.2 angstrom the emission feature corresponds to [O II]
